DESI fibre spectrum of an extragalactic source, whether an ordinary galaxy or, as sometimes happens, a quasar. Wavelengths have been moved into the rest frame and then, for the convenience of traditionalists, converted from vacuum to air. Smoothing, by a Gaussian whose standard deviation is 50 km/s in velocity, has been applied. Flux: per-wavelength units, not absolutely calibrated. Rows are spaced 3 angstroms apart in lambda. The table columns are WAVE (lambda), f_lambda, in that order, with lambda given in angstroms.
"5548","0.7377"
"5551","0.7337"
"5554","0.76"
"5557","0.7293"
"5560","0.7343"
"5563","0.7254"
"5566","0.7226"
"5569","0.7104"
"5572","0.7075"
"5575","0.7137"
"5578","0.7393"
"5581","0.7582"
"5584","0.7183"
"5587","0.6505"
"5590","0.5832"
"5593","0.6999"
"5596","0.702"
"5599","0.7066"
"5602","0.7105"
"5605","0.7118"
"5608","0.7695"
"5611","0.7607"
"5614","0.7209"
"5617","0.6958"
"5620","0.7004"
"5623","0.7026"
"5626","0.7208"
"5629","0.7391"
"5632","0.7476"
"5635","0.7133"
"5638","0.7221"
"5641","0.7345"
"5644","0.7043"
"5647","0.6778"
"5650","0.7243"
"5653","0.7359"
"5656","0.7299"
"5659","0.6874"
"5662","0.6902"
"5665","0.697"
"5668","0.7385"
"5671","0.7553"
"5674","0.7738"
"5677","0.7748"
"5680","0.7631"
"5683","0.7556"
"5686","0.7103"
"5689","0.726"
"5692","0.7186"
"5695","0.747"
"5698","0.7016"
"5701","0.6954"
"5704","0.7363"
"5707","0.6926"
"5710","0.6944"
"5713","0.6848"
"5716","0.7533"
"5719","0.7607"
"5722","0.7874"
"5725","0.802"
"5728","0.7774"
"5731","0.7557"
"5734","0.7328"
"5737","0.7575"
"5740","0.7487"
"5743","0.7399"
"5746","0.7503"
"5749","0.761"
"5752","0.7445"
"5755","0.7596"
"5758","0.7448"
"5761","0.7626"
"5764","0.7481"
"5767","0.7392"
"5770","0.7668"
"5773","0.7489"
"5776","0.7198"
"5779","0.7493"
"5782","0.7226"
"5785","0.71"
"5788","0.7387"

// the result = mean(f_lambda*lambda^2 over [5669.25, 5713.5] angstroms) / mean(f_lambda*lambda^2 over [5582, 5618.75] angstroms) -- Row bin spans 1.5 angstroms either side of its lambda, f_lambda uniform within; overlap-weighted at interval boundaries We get 1.07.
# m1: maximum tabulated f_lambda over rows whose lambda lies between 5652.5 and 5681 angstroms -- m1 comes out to 0.7748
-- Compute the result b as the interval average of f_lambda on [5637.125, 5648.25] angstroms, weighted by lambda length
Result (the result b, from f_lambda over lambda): 0.71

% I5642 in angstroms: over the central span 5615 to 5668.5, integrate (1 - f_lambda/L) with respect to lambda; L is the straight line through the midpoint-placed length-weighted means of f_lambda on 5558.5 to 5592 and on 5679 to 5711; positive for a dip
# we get 0.0 angstroms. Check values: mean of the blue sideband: 0.706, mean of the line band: 0.714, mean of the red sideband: 0.722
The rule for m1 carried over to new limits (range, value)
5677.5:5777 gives 0.802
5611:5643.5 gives 0.7607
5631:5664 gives 0.7476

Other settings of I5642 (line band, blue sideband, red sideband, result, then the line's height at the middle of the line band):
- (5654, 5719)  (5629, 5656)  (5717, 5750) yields 1.3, 0.741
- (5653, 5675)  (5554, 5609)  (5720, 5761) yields 0.4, 0.736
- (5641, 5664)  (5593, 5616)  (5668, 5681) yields 1.3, 0.751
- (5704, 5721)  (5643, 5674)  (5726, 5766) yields 0.4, 0.739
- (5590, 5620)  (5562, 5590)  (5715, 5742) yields 0.3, 0.719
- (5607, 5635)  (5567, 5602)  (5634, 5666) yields -0.8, 0.706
